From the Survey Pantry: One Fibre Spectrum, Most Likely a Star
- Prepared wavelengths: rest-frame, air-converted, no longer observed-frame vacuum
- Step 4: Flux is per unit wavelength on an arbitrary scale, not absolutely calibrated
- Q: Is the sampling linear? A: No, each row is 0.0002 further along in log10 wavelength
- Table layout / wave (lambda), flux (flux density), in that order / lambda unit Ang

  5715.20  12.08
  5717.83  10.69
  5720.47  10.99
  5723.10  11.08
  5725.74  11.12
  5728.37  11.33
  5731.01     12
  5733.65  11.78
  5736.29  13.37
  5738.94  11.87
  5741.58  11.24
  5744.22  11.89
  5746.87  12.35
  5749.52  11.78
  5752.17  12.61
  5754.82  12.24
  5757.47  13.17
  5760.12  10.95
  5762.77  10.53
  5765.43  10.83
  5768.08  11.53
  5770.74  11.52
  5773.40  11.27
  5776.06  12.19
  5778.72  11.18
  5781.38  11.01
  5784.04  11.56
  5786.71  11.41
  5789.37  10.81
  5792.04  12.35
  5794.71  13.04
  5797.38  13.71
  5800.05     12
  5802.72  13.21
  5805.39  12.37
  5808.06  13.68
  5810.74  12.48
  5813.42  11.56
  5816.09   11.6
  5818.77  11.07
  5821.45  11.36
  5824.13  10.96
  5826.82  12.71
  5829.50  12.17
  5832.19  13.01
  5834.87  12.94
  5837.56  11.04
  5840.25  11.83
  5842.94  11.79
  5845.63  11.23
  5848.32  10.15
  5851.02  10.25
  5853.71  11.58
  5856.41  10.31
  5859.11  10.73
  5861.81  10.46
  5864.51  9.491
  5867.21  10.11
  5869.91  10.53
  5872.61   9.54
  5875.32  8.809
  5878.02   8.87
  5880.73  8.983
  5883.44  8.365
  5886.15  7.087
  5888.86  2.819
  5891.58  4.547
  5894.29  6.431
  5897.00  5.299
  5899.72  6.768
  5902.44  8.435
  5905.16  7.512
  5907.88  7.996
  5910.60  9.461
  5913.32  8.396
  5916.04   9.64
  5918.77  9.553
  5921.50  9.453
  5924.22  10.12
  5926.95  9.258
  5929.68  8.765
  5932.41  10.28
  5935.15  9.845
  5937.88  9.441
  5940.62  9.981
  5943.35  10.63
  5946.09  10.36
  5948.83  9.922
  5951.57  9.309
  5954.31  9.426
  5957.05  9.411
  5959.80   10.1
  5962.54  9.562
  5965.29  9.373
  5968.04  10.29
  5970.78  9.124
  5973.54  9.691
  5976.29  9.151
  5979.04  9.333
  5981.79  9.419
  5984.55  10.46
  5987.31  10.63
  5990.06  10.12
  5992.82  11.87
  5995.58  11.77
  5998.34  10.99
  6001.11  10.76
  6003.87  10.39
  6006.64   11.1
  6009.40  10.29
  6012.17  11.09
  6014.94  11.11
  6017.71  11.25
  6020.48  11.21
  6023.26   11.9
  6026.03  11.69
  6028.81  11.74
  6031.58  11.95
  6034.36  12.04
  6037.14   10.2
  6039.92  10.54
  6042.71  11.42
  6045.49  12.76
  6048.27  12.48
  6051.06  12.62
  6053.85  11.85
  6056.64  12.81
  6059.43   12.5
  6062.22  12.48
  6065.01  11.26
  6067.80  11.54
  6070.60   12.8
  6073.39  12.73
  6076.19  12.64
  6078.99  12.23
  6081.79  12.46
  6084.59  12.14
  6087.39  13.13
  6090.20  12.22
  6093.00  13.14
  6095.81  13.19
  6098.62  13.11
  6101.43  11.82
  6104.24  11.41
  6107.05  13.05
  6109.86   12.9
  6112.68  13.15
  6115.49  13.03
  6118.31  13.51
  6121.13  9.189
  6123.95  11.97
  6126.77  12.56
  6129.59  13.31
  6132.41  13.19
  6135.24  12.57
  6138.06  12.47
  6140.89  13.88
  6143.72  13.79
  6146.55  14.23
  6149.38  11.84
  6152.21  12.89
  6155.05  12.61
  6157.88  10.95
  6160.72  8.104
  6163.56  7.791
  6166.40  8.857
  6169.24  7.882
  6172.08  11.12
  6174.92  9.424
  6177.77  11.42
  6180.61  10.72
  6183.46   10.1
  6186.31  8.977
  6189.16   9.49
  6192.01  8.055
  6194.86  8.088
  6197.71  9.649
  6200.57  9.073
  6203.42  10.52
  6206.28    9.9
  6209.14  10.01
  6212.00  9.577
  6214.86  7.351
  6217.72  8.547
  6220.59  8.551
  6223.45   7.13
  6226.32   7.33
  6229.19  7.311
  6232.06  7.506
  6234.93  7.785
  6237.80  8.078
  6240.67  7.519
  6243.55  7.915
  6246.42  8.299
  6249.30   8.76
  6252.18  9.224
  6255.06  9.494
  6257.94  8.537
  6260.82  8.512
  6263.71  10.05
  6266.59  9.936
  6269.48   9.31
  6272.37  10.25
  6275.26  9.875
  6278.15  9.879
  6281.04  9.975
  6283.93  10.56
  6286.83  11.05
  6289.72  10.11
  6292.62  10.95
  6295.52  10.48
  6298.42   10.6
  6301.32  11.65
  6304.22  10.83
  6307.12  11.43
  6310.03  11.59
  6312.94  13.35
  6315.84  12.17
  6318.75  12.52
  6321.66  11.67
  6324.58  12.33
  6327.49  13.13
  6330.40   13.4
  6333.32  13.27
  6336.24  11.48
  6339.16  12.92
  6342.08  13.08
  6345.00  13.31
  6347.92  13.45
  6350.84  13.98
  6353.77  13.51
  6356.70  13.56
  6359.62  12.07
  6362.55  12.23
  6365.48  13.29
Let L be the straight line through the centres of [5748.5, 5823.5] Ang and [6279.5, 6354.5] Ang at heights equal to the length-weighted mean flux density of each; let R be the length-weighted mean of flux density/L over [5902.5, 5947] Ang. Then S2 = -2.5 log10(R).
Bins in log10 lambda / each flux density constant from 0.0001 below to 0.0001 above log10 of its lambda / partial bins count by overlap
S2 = 0.26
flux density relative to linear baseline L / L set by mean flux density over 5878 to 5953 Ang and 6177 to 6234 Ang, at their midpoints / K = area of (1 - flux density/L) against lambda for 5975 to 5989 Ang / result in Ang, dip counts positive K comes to -2.0 Ang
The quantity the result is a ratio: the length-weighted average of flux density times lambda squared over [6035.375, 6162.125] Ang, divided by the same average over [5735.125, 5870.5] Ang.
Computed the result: 1.17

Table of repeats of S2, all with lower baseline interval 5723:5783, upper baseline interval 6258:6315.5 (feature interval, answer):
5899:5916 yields 0.35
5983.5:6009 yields 0.03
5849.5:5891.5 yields 0.25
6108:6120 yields -0.19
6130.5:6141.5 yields -0.19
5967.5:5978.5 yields 0.18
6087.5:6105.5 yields -0.15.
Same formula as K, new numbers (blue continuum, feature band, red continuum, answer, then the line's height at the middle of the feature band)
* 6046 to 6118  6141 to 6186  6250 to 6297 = 2.3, 11.4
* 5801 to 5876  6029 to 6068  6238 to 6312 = -4.6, 10.6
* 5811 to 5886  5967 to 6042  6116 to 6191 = 1.8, 11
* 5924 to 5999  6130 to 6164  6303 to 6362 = -2.7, 11.3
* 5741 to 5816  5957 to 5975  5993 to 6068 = 3.1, 11.7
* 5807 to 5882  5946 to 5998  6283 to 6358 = 6.3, 11.3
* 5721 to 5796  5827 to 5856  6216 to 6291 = -0.9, 11.2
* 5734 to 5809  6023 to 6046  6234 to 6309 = -1.6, 10.8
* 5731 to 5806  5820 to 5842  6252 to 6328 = -0.4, 11.8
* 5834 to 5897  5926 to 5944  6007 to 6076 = 1.0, 10.3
